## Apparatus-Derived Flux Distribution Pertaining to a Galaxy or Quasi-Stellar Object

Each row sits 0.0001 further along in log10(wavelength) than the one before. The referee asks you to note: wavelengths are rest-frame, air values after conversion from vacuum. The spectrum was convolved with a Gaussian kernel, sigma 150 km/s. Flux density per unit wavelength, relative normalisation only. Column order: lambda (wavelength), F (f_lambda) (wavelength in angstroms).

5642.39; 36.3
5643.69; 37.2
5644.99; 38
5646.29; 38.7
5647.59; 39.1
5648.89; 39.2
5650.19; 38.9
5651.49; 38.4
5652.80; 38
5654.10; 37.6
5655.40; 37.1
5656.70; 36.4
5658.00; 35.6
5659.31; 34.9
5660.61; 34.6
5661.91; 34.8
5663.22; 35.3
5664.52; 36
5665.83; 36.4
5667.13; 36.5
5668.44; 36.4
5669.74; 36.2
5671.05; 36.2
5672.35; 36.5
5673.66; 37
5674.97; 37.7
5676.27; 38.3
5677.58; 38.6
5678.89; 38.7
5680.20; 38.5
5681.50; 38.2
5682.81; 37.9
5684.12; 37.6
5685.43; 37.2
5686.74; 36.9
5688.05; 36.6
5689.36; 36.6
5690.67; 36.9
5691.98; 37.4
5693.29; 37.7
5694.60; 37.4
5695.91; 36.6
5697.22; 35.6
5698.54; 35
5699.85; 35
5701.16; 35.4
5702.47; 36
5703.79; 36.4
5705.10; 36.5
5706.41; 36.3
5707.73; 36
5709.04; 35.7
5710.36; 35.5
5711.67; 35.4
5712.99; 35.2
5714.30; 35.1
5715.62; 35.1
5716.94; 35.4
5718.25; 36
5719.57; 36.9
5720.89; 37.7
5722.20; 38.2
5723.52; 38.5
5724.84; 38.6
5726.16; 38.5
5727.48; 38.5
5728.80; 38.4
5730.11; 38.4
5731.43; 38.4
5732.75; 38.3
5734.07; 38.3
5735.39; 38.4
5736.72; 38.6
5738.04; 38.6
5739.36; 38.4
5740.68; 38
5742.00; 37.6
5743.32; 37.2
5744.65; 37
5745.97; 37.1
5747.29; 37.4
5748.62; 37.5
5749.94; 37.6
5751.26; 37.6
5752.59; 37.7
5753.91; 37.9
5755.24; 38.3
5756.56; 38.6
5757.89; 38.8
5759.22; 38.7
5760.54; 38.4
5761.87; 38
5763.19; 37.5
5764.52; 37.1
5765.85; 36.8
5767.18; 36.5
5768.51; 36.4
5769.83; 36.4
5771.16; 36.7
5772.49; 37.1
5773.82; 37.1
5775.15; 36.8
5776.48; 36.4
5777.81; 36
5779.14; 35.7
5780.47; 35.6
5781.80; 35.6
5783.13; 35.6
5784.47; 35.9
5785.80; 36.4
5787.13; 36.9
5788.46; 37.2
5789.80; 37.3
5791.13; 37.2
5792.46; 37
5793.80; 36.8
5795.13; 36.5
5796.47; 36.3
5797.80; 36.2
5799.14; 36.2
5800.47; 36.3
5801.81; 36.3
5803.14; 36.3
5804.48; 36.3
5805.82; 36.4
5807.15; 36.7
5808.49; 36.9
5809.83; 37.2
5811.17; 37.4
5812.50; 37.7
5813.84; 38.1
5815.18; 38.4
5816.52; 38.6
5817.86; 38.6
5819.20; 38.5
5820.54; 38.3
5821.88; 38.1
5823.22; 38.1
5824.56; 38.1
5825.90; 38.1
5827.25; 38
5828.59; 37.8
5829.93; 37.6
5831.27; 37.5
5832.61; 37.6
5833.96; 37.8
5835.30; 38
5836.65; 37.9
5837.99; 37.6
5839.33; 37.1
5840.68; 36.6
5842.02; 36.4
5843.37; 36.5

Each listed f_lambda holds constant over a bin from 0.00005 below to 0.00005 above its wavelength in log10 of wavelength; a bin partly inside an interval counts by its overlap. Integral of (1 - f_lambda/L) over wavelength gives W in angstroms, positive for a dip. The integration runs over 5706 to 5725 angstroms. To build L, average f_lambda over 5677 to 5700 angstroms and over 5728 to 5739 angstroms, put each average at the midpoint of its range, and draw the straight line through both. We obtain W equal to 0.8 angstroms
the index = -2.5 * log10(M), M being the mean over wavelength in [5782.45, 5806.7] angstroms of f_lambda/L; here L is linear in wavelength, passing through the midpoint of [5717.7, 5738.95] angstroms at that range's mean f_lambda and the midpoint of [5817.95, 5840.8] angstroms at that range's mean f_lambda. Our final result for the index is 0.04 mag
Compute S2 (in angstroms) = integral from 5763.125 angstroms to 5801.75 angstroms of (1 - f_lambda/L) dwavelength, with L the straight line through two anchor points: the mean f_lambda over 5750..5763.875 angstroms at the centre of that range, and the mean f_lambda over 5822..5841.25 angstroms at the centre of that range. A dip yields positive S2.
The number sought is 1.5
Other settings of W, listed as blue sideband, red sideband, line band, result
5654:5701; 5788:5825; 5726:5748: -0.7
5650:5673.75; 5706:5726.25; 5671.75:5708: -0.5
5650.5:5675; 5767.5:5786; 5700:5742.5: -0.9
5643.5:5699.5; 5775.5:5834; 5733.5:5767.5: -0.7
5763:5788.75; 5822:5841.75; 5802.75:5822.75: -0.2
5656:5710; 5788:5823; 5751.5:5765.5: -0.4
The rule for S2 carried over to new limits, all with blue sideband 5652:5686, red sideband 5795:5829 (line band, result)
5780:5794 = 0.29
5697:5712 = 0.50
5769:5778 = 0.14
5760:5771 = 0.03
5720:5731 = -0.38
